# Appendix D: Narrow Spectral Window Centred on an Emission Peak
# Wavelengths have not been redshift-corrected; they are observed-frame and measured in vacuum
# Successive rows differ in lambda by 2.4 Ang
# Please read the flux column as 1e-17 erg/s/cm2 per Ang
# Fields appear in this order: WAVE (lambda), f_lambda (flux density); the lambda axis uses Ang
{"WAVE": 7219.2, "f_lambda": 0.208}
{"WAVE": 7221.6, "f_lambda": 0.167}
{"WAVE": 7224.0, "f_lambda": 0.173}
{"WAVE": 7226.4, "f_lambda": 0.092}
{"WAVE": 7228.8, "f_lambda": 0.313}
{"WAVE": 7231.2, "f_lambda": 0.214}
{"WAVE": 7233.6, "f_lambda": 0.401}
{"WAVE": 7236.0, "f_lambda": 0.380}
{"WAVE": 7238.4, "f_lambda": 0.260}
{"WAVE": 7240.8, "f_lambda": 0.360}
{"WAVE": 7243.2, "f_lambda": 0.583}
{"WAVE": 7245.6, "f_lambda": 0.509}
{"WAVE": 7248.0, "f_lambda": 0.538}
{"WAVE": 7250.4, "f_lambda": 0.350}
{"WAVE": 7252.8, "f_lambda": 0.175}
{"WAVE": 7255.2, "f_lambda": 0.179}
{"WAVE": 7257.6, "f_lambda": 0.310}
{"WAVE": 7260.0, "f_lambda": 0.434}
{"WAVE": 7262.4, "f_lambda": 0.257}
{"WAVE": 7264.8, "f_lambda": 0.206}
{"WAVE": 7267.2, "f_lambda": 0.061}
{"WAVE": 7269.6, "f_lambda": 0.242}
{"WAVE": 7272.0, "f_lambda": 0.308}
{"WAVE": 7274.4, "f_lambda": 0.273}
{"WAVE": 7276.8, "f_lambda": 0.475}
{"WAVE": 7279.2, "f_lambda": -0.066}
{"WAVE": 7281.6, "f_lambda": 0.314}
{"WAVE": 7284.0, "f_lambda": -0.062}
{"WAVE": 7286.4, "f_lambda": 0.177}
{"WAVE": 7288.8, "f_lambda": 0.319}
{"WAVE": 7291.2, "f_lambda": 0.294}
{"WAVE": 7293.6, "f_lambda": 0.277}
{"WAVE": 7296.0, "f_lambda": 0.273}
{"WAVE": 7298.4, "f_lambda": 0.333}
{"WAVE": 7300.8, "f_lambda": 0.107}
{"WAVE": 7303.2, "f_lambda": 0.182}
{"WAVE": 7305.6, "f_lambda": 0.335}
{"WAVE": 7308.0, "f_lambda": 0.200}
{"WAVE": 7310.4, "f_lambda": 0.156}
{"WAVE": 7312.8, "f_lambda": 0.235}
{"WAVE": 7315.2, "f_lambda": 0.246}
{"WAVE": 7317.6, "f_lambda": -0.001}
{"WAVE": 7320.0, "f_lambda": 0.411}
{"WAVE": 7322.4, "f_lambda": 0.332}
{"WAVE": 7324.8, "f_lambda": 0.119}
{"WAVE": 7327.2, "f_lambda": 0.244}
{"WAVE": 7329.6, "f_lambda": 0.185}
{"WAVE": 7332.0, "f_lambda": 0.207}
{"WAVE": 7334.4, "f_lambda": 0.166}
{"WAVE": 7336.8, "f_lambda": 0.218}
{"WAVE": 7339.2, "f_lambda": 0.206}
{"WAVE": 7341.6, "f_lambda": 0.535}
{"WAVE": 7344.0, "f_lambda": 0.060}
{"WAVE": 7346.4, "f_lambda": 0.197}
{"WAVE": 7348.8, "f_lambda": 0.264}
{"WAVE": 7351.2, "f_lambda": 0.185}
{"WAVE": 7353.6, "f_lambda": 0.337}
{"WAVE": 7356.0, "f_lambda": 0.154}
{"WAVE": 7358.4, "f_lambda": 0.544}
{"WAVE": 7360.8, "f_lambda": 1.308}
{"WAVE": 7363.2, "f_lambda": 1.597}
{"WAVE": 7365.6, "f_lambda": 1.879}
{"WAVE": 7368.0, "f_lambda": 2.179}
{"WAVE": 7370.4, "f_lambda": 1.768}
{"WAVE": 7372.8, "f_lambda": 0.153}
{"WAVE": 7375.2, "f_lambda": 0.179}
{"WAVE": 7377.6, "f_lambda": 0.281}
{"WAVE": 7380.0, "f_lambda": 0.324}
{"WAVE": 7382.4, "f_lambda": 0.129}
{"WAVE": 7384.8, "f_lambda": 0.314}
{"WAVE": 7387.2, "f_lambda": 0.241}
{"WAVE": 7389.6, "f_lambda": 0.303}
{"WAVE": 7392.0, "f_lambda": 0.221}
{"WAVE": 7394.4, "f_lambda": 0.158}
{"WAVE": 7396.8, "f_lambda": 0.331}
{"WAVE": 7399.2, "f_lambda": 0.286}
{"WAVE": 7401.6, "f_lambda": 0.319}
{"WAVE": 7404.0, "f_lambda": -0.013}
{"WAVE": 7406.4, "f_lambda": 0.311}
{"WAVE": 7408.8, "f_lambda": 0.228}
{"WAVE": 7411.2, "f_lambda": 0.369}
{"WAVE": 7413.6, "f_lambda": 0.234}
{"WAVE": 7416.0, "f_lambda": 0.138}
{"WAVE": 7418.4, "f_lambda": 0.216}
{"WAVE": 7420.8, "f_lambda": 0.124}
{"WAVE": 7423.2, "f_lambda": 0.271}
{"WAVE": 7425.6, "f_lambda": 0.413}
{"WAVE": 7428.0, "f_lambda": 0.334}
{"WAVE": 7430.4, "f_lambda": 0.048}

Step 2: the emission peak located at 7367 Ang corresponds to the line [O II] 3727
